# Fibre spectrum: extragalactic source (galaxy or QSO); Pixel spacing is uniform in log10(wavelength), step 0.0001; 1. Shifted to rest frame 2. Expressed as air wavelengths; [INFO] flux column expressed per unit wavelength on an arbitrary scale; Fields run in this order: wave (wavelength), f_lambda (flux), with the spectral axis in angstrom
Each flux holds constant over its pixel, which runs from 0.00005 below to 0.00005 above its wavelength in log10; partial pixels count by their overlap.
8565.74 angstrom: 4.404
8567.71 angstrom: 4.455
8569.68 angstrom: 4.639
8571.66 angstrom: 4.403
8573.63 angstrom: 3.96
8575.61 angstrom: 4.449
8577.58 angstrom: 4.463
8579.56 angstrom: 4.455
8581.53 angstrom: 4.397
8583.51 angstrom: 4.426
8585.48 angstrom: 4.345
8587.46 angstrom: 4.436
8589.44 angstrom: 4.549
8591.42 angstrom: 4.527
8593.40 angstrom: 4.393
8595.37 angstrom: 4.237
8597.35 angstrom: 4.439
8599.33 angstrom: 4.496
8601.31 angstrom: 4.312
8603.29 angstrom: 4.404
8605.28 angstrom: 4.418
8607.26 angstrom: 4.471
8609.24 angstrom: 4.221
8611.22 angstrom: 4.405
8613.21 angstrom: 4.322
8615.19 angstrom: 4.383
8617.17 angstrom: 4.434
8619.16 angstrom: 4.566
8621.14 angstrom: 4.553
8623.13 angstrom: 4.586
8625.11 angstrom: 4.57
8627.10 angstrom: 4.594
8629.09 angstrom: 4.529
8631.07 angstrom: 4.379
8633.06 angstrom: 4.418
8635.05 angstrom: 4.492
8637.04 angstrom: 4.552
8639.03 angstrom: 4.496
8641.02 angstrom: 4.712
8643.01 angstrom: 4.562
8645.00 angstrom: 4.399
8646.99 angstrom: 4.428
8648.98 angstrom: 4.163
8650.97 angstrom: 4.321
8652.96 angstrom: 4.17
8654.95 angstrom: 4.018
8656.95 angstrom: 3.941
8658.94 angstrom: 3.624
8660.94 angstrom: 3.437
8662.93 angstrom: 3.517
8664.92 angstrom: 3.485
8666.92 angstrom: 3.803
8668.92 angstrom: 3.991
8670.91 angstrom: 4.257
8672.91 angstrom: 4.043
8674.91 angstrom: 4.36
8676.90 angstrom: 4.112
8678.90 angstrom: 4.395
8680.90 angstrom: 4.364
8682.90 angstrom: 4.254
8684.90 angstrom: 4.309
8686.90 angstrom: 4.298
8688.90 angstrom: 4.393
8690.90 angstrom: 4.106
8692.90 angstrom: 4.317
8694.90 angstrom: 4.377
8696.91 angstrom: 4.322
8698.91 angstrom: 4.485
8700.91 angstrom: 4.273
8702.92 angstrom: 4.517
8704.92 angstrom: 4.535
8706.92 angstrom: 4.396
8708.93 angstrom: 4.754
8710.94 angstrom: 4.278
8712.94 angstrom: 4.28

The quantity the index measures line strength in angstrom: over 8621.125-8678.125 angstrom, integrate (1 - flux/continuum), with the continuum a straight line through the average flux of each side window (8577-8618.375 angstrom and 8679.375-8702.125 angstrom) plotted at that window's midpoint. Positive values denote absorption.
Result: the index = 1.8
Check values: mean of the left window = 4.41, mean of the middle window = 4.22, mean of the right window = 4.32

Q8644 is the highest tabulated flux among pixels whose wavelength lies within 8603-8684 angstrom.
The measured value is 4.712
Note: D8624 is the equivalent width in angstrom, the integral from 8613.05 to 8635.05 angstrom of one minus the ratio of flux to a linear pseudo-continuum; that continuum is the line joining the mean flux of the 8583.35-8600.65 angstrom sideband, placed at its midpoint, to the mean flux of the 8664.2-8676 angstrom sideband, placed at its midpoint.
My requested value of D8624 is -1.2 angstrom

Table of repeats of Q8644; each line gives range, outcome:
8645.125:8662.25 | 4.428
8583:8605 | 4.549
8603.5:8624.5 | 4.586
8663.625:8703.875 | 4.517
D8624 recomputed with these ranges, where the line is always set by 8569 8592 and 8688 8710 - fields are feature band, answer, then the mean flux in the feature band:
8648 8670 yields 2.7 angstrom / 3.86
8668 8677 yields 0.5 angstrom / 4.16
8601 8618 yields 0.1 angstrom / 4.38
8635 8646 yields -0.3 angstrom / 4.54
